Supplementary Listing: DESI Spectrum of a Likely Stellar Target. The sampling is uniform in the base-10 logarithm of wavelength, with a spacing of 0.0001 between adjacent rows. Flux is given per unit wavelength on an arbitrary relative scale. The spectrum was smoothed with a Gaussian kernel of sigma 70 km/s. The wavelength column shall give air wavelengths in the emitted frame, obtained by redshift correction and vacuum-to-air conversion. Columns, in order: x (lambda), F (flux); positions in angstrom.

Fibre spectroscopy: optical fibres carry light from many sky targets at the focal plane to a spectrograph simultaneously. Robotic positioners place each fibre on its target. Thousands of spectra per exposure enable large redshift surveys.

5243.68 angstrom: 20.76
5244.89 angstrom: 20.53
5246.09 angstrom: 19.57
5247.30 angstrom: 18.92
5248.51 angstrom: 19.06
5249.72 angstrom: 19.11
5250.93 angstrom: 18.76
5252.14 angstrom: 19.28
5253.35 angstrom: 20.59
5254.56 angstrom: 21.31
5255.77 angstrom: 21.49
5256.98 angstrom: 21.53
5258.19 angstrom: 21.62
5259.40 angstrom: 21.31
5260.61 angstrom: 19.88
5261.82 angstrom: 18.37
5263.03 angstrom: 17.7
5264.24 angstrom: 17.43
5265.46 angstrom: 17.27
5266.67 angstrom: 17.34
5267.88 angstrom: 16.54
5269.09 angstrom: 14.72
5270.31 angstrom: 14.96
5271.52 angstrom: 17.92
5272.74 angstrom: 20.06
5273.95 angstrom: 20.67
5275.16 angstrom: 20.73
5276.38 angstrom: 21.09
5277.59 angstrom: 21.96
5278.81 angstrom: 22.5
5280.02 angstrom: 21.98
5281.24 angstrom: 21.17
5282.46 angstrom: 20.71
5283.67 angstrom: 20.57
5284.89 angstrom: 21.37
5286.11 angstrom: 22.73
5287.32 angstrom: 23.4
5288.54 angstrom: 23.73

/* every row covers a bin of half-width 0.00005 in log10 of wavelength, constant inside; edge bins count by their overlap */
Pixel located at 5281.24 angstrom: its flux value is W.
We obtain 21.17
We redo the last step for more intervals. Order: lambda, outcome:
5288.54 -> 23.73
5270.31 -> 14.96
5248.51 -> 19.06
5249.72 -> 19.11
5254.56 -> 21.31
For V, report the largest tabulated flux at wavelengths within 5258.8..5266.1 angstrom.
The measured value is 21.31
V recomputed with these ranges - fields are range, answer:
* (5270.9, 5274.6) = 20.67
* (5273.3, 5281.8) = 22.5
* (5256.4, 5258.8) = 21.62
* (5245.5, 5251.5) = 19.57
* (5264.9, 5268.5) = 17.34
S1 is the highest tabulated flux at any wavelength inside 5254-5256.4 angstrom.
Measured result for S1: 21.49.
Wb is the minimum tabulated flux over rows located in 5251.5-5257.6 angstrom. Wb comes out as 19.28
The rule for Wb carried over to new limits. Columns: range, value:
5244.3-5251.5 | 18.76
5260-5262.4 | 18.37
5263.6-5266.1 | 17.27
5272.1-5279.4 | 20.06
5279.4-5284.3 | 20.57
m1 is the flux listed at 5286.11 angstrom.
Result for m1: 22.73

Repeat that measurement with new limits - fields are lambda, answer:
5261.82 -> 18.37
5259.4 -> 21.31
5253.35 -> 20.59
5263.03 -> 17.7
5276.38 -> 21.09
